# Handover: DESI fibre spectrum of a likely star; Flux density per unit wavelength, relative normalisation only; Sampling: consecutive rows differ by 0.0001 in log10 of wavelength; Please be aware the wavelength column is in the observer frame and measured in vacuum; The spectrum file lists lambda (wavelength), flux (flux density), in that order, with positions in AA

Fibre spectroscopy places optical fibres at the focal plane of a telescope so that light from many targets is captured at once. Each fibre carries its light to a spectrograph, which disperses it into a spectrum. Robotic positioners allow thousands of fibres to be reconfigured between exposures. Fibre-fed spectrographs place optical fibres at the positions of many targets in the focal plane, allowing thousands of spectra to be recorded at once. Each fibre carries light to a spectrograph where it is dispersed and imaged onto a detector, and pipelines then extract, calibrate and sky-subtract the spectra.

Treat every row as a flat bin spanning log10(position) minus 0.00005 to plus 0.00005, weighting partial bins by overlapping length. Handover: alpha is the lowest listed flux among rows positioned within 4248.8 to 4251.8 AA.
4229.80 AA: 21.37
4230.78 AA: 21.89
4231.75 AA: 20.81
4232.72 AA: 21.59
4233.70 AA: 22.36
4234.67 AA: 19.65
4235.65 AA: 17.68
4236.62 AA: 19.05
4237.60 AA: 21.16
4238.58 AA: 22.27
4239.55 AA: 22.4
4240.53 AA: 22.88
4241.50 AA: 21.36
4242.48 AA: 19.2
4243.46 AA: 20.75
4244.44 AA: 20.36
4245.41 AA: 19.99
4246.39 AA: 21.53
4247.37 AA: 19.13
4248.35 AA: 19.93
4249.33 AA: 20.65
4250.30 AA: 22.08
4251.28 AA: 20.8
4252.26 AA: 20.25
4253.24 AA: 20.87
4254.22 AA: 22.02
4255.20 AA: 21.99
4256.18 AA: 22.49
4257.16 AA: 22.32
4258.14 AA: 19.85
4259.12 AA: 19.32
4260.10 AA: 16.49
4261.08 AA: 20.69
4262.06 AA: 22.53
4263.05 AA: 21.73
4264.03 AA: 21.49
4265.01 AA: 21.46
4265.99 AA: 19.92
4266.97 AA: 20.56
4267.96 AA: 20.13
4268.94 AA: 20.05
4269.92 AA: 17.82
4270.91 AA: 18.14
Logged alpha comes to 20.65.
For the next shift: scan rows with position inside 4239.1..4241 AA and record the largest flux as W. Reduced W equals 22.88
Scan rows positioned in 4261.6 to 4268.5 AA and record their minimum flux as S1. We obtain 19.92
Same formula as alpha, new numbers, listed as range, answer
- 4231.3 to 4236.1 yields 17.68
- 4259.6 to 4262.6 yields 16.49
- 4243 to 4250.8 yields 19.13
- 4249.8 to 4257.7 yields 20.25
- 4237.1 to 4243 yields 19.2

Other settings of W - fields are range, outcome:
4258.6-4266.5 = 22.53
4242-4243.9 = 20.75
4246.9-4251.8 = 22.08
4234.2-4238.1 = 21.16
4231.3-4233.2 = 21.59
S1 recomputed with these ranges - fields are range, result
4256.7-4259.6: 19.32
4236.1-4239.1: 19.05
